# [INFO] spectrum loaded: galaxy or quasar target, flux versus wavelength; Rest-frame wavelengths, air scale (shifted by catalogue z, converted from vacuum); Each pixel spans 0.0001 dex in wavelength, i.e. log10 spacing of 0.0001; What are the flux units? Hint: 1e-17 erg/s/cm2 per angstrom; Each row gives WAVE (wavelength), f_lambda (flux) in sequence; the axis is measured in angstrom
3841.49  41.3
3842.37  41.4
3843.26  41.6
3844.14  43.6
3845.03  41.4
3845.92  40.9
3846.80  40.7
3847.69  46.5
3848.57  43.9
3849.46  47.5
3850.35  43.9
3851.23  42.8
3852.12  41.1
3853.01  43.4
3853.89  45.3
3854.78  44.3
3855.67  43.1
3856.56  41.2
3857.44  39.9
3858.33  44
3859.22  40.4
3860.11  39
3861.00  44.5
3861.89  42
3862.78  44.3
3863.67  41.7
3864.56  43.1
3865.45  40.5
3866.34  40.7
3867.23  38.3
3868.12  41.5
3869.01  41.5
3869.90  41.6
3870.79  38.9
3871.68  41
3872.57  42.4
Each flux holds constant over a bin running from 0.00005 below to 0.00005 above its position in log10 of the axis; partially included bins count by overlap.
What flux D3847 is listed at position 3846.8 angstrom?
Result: 40.7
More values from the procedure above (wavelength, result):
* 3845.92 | 40.9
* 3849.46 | 47.5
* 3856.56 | 41.2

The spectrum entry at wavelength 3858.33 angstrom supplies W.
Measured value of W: 44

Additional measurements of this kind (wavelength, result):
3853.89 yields 45.3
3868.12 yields 41.5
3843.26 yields 41.6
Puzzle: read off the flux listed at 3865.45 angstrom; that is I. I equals 40.5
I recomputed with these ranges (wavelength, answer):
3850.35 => 43.9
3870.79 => 38.9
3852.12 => 41.1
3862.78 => 44.3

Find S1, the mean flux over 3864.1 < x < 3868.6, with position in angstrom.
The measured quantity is 40.8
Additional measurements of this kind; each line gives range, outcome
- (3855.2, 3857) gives 42.2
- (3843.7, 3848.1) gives 42.5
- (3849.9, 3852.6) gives 42.6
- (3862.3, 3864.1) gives 43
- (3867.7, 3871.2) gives 40.9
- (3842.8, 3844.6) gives 42.5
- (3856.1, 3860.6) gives 40.9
